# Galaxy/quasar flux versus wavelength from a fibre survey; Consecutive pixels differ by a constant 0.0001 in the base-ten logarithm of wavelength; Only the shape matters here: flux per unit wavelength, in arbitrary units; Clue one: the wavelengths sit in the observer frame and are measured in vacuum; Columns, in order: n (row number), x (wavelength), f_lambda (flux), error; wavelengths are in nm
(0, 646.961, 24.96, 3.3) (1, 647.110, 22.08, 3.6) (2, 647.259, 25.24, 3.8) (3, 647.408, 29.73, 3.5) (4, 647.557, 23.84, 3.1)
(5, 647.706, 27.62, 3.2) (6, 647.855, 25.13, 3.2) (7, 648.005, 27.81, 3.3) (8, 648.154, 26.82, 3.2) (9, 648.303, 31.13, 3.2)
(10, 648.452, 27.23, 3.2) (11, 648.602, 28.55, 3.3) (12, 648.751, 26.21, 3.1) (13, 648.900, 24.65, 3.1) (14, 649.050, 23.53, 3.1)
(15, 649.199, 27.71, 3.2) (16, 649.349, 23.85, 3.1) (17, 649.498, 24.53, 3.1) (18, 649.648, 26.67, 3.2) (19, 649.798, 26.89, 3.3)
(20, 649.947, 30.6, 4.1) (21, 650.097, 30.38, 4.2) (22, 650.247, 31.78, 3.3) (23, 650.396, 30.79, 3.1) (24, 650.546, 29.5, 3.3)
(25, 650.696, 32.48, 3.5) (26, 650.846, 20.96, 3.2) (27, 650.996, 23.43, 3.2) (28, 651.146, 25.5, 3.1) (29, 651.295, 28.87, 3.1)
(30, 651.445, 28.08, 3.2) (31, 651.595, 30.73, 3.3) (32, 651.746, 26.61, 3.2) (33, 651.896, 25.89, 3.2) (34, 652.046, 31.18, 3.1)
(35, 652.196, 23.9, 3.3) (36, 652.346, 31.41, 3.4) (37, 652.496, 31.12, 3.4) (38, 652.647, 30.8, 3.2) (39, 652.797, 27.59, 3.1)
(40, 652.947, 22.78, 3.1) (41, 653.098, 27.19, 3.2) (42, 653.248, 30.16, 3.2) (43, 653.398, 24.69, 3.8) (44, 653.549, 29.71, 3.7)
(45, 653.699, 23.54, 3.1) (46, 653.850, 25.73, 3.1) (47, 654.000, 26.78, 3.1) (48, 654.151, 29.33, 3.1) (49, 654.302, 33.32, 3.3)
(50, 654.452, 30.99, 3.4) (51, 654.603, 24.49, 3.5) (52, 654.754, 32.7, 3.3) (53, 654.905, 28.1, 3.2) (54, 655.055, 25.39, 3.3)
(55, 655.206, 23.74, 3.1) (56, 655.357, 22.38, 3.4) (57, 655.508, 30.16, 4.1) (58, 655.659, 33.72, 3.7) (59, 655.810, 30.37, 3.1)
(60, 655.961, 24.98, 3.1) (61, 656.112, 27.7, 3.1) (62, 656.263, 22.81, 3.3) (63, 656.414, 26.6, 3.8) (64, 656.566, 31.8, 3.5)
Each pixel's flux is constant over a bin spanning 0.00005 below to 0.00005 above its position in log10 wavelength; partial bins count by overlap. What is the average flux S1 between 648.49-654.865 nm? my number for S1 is 27.7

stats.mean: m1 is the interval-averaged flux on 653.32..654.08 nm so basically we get 26.1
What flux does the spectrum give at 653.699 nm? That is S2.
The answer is 23.54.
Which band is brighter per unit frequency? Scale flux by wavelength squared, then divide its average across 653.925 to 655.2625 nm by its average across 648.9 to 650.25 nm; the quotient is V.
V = 1.07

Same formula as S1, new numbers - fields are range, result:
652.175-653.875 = 27.5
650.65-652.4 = 27.3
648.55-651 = 27.3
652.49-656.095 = 27.8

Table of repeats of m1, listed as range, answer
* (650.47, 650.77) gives 30.9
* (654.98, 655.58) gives 25.4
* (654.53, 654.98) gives 28.4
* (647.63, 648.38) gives 27.7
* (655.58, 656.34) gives 27.9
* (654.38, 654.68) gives 27.7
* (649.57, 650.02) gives 28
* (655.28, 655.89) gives 29.1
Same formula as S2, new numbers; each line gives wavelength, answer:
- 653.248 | 30.16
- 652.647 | 30.8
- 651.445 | 28.08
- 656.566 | 31.8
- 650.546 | 29.5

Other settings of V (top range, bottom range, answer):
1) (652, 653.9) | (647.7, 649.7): 1.06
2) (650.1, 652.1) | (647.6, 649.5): 1.07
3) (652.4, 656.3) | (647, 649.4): 1.08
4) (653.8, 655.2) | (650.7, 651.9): 1.07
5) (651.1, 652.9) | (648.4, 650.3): 1.06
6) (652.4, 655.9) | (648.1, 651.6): 1.03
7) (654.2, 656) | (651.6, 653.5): 1.03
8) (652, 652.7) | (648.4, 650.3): 1.10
